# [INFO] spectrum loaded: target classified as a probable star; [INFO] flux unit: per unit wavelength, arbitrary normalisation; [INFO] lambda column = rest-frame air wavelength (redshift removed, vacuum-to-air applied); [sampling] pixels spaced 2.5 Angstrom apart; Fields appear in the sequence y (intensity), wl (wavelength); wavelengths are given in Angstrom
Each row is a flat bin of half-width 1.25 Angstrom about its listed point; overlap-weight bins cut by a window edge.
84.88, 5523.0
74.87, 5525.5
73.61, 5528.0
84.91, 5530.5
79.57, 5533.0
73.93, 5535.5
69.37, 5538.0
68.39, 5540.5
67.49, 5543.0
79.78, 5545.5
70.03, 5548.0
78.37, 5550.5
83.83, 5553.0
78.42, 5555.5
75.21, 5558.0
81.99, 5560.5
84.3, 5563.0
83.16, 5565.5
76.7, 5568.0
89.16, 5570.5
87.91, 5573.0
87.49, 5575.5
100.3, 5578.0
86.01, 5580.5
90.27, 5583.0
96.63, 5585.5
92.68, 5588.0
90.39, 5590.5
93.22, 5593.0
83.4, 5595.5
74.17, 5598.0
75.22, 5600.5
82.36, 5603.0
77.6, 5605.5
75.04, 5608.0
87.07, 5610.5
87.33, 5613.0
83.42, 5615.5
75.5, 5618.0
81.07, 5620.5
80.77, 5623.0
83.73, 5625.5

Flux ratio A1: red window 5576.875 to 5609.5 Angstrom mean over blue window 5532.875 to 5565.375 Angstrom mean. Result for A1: 1.1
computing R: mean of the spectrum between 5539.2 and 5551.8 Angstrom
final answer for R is 72.8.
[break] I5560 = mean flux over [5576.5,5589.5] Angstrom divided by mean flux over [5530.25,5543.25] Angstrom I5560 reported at 1.26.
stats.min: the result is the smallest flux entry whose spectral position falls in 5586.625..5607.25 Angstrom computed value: 74.17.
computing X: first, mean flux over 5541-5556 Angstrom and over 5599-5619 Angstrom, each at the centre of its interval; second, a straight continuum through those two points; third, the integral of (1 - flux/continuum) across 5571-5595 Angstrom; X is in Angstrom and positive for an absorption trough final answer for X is -3.94 Angstrom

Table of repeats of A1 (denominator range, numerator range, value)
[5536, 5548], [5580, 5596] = 1.27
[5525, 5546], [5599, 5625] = 1.08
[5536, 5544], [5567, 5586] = 1.29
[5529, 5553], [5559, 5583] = 1.15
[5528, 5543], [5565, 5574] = 1.13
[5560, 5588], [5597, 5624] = 0.91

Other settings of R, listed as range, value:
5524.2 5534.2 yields 78.3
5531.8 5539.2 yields 74.3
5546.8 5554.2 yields 77.4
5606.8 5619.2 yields 81.7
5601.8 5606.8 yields 79.9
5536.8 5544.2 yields 68.4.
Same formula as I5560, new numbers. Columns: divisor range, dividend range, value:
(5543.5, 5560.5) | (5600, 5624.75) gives 1.04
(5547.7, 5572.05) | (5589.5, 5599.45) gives 1.05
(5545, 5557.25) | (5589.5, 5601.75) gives 1.07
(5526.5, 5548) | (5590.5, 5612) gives 1.10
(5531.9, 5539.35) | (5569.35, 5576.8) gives 1.19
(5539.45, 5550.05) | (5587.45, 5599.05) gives 1.20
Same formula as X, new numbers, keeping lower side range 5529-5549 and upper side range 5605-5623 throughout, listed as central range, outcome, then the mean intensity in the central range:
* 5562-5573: -1.00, 83.8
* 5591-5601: -0.40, 82.6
